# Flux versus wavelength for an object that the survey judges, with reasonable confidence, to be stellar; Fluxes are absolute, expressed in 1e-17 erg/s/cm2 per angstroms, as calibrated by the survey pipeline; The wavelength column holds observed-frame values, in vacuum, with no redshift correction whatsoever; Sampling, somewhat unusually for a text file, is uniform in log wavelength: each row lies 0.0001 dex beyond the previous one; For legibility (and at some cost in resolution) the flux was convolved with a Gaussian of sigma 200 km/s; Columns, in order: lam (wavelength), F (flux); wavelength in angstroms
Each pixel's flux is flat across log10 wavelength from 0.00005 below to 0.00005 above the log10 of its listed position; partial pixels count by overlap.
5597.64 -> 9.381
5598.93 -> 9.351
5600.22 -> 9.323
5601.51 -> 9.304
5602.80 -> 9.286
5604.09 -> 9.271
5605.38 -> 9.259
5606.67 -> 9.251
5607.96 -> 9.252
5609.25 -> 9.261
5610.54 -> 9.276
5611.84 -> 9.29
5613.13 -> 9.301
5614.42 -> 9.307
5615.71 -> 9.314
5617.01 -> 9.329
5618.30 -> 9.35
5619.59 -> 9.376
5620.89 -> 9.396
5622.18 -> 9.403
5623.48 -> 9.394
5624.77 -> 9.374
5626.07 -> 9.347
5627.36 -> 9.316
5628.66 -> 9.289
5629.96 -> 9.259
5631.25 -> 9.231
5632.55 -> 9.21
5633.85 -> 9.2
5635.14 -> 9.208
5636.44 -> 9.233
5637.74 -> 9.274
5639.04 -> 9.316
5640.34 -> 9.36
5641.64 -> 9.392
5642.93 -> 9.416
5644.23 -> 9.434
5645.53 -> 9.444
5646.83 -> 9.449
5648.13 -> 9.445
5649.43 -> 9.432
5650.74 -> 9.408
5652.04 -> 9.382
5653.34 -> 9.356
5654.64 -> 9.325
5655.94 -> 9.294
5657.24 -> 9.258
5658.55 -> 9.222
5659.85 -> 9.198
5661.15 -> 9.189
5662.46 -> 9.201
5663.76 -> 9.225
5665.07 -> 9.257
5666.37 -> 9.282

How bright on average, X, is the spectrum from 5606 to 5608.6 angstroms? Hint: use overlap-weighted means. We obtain 9.26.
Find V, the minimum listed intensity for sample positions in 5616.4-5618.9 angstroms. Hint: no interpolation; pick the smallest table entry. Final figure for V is 9.329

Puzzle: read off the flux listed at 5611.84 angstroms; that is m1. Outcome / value 9.29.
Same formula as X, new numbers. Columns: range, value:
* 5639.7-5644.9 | 9.41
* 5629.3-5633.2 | 9.23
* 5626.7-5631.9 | 9.28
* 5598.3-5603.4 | 9.31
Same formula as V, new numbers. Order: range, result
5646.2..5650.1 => 9.432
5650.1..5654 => 9.356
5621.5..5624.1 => 9.394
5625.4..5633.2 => 9.21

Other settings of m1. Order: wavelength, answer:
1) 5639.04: 9.316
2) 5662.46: 9.201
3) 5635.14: 9.208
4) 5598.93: 9.351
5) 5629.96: 9.259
